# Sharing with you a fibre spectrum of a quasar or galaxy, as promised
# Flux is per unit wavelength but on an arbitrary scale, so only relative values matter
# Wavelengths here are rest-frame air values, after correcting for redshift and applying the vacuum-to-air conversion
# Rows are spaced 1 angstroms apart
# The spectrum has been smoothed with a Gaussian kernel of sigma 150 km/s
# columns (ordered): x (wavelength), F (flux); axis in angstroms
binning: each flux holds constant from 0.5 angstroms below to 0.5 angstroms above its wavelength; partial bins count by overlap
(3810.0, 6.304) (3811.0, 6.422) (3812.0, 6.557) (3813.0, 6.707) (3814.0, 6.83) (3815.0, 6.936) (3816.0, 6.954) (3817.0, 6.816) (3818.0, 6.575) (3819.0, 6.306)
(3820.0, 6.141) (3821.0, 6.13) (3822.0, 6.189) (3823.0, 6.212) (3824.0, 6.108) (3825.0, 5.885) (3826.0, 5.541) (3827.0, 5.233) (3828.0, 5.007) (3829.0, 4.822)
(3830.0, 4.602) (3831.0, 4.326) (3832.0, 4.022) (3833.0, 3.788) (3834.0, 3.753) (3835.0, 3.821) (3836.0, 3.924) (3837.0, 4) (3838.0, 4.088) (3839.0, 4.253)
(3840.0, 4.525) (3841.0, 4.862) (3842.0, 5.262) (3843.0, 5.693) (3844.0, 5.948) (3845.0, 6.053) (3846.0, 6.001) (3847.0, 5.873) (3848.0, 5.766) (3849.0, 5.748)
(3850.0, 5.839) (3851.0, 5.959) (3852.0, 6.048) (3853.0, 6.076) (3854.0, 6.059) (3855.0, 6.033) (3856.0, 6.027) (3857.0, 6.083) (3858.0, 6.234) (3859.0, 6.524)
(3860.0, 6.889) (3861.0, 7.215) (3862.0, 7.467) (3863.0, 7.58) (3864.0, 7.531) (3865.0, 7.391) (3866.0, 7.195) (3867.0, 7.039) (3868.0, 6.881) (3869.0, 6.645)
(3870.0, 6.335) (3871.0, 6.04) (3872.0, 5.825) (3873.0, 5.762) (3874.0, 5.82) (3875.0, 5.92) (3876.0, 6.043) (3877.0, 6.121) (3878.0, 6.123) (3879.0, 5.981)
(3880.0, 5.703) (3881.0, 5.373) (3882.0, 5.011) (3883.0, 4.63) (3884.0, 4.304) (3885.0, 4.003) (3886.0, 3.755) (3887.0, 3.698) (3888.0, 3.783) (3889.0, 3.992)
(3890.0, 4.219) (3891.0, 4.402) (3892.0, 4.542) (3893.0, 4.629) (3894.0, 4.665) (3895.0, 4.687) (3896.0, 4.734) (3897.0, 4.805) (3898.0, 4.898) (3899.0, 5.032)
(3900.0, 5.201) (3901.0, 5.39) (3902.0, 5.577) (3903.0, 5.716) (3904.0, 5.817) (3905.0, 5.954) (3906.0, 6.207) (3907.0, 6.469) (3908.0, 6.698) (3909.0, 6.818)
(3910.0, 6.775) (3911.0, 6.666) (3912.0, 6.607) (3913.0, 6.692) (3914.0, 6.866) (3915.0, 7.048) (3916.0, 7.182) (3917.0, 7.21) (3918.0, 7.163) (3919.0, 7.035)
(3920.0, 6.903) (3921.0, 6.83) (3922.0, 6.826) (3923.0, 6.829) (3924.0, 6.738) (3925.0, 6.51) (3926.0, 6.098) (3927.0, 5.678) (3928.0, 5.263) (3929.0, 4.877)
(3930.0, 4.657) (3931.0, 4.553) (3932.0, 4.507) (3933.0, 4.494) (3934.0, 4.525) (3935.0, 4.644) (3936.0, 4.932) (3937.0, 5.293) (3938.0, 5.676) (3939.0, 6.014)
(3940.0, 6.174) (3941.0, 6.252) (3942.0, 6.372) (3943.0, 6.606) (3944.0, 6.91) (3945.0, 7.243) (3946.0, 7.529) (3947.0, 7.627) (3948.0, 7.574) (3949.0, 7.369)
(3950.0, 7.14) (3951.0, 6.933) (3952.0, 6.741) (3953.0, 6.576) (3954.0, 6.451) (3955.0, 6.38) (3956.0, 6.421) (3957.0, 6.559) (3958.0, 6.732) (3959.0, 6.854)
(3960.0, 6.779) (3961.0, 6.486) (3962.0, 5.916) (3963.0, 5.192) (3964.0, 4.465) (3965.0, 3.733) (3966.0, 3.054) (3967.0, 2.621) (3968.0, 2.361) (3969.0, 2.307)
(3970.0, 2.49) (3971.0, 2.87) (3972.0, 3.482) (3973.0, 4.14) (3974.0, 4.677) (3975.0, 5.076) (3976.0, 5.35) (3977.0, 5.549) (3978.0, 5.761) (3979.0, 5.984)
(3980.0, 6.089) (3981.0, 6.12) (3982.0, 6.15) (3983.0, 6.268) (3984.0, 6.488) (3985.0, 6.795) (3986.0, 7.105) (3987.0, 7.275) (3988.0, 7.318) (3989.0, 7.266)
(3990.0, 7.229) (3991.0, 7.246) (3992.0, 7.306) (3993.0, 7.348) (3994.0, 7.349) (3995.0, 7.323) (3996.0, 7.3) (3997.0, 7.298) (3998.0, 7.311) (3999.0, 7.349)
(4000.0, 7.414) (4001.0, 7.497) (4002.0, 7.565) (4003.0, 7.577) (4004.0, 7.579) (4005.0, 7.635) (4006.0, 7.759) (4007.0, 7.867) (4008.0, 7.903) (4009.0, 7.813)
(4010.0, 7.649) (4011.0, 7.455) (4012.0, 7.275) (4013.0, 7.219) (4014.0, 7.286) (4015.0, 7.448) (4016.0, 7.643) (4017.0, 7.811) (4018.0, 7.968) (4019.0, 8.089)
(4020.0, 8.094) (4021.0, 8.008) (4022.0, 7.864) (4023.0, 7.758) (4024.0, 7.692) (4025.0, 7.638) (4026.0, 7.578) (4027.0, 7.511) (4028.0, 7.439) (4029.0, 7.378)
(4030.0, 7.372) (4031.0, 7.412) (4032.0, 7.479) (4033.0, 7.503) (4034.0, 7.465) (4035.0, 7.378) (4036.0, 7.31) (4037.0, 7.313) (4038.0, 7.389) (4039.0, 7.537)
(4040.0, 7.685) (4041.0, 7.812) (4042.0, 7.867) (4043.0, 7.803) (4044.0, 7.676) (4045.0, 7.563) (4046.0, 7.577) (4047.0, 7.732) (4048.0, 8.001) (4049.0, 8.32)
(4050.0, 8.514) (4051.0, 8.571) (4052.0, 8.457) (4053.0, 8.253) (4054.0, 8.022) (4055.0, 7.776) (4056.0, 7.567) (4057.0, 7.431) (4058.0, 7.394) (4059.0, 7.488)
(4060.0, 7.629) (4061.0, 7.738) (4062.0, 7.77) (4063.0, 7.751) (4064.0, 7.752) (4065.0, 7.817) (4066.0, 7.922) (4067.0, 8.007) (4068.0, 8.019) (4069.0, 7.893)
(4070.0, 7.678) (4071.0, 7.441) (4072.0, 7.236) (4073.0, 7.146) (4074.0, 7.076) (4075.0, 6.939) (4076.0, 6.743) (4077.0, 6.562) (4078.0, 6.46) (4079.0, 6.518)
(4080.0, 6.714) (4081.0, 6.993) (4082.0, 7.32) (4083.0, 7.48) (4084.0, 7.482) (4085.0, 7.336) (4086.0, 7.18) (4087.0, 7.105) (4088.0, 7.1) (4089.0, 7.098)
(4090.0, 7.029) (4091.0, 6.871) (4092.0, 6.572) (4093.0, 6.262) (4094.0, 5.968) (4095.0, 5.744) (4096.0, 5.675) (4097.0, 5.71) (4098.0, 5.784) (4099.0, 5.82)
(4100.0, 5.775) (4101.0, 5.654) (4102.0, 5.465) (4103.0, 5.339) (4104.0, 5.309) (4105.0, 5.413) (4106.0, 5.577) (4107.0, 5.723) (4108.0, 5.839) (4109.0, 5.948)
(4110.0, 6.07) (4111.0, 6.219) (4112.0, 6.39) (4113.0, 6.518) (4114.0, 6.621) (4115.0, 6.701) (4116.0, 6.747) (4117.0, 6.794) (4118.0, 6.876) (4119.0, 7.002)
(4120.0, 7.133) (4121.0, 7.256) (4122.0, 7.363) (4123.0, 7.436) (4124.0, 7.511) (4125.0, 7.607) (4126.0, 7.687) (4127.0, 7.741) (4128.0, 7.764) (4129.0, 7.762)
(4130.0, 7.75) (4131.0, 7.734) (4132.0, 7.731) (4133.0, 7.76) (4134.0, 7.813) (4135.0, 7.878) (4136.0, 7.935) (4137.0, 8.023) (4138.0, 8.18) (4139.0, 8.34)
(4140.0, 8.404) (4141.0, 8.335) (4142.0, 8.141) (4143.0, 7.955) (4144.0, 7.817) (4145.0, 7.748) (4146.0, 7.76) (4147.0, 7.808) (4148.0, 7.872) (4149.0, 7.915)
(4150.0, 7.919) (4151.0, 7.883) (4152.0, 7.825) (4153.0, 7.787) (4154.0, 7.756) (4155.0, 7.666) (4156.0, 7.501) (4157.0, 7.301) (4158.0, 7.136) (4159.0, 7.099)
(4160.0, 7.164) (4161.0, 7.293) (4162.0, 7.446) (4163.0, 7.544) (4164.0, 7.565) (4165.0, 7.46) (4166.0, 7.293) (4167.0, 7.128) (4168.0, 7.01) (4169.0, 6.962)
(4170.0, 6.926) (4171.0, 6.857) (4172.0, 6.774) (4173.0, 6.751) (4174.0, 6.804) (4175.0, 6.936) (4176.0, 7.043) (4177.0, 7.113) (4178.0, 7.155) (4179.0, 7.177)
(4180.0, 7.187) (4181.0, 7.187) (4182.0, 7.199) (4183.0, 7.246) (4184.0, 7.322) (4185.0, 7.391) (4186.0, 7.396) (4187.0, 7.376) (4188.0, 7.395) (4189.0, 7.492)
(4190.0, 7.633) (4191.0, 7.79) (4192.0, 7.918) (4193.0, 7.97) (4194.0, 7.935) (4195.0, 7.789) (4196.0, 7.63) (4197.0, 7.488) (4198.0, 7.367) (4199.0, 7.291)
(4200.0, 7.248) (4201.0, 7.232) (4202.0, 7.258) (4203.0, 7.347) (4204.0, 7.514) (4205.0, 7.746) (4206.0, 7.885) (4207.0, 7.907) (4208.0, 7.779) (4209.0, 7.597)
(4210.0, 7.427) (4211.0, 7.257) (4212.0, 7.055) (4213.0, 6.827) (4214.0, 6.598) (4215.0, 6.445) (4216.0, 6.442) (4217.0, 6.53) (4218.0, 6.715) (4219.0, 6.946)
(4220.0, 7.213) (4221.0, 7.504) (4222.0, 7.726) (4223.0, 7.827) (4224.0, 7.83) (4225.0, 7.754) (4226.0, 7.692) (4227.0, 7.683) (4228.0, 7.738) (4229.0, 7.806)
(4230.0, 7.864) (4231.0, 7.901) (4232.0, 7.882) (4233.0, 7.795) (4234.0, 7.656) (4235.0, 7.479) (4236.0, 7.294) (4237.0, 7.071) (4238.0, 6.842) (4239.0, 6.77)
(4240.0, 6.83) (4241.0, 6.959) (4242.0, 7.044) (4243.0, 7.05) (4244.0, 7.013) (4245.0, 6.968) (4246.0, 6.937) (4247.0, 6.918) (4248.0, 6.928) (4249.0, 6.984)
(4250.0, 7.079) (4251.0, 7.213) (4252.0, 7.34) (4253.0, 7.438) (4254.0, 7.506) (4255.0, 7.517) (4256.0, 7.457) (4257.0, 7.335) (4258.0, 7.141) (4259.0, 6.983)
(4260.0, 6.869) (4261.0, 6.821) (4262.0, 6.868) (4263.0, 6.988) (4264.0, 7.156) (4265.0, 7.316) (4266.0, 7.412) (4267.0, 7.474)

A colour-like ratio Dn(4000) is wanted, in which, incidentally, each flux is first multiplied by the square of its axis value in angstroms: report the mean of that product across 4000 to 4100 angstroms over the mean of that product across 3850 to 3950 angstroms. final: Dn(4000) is 1.3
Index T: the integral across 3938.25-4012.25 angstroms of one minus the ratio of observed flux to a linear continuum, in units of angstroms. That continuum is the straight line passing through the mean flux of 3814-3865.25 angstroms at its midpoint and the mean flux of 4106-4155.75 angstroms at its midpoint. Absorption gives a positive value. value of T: 2.06 angstroms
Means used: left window 5.73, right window 7.42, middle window 6.34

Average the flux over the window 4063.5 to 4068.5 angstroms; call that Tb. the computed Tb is 7.9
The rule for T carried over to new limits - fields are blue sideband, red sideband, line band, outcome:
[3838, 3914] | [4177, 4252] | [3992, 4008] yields -2.9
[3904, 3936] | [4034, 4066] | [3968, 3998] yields 4.4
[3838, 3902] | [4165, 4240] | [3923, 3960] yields -1.0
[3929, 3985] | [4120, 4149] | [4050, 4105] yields 0.2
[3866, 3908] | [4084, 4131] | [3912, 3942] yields -2.3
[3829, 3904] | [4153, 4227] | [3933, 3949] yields -0.9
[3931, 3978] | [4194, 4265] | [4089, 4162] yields -4.8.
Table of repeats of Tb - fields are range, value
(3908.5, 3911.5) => 6.75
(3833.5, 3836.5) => 3.83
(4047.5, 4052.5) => 8.37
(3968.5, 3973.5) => 3.06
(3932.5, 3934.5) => 4.51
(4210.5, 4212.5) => 7.16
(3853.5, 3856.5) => 6.04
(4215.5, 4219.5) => 6.66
